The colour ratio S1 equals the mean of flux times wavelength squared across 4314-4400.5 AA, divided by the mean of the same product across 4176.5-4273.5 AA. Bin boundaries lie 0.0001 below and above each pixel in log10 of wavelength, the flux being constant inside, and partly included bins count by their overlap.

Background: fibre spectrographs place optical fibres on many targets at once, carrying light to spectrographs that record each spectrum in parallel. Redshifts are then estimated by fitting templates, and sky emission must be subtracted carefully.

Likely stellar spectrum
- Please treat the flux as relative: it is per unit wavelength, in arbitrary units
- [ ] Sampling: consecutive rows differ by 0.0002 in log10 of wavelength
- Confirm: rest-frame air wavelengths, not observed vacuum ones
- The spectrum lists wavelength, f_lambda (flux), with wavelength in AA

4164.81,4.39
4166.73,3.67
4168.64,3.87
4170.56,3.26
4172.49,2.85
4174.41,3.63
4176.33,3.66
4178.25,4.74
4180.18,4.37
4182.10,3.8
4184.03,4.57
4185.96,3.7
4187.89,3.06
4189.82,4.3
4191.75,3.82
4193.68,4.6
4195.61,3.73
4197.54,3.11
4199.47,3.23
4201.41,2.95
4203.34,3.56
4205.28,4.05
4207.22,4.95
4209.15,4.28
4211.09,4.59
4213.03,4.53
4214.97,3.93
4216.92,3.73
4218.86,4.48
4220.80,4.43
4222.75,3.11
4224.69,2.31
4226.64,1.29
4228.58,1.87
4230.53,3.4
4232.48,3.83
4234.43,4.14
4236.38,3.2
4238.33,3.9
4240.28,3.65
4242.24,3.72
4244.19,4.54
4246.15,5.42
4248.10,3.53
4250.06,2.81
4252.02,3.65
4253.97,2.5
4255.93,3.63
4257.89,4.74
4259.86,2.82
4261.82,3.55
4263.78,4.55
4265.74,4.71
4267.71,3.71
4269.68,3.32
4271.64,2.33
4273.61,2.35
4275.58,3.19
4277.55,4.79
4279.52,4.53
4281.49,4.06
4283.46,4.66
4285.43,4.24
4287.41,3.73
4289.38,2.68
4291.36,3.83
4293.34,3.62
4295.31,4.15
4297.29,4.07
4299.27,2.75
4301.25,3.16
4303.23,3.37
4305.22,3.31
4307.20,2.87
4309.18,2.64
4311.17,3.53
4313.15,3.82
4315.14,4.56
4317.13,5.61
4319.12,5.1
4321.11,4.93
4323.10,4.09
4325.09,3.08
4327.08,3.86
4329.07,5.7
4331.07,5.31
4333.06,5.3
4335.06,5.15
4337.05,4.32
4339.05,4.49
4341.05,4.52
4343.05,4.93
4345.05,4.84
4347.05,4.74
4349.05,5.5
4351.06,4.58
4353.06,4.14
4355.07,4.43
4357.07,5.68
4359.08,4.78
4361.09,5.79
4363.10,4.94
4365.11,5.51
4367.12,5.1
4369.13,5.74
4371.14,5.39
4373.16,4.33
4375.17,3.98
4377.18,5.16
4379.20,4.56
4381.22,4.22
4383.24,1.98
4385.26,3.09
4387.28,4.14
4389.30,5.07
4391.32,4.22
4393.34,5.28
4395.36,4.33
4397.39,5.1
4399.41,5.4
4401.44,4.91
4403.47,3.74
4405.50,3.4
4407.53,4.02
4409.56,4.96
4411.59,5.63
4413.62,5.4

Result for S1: 1.35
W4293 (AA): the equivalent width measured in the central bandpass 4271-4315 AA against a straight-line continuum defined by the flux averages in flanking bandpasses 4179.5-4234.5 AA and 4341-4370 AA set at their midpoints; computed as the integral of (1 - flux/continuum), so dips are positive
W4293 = 8.92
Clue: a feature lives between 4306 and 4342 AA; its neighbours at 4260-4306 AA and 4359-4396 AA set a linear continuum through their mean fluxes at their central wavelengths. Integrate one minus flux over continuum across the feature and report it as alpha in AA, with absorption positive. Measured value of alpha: -2.6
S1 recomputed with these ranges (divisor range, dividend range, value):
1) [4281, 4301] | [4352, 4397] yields 1.28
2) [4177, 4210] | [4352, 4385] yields 1.30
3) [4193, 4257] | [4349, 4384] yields 1.39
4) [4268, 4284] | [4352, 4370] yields 1.47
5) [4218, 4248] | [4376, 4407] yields 1.30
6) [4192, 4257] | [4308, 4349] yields 1.30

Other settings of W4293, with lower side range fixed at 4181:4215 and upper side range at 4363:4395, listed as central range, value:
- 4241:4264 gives 1.96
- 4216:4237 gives 4.03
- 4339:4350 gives -1.12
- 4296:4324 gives 2.98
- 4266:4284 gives 2.20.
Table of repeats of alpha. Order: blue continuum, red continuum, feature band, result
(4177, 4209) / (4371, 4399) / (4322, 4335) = -1.2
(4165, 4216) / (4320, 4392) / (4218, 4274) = 8.6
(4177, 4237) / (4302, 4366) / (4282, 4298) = 1.4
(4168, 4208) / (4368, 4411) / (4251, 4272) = 2.1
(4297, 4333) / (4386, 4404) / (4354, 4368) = -2.4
